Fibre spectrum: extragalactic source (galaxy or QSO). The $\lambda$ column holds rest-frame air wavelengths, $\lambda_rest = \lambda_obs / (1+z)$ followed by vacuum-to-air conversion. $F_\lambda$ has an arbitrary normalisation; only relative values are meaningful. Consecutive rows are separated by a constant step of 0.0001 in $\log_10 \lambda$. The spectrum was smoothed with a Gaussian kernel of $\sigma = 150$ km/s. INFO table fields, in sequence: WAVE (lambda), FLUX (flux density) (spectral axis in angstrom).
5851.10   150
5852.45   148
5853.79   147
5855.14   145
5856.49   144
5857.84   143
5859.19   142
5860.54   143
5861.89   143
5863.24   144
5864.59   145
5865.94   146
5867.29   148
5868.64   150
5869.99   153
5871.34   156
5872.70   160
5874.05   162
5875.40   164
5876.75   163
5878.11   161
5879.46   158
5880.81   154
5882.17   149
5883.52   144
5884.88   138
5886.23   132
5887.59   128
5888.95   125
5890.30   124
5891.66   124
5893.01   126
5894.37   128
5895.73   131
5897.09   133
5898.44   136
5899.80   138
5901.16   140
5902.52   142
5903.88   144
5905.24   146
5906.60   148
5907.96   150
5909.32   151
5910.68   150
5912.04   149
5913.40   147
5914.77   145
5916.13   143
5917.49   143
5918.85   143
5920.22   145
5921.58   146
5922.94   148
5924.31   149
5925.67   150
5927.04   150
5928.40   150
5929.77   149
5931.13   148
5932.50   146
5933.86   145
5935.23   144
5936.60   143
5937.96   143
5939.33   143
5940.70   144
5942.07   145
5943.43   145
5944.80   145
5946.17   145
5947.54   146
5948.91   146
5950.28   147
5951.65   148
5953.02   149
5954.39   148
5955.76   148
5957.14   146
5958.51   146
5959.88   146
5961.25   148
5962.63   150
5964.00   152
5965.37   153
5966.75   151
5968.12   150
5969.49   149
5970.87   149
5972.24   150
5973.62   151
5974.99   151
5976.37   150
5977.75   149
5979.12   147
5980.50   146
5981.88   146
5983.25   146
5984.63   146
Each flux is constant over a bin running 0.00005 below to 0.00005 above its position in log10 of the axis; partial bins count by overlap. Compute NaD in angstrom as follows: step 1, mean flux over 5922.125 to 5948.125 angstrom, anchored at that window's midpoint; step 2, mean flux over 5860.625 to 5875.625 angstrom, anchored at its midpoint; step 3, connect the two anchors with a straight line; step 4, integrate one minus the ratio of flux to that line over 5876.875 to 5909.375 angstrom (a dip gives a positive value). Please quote 2.1 angstrom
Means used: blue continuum 151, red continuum 146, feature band 140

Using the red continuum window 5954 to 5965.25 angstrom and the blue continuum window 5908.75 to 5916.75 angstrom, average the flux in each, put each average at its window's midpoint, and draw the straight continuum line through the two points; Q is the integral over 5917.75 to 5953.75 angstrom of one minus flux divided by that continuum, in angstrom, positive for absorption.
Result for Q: 0.4 angstrom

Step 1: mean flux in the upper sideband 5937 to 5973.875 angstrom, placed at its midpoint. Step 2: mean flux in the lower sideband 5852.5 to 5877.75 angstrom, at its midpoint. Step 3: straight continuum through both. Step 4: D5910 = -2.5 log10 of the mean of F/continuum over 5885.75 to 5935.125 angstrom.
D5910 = 0.05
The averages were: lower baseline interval 150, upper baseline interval 147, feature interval 142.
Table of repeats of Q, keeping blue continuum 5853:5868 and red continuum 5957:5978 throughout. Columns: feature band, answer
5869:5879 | -1.0 angstrom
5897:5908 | 0.3 angstrom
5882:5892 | 0.9 angstrom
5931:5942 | 0.3 angstrom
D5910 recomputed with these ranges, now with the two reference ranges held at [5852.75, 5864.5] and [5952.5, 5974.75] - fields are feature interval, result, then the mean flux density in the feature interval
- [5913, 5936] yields 0.006 mag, 146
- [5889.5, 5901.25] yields 0.119 mag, 131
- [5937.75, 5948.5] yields 0.027 mag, 145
